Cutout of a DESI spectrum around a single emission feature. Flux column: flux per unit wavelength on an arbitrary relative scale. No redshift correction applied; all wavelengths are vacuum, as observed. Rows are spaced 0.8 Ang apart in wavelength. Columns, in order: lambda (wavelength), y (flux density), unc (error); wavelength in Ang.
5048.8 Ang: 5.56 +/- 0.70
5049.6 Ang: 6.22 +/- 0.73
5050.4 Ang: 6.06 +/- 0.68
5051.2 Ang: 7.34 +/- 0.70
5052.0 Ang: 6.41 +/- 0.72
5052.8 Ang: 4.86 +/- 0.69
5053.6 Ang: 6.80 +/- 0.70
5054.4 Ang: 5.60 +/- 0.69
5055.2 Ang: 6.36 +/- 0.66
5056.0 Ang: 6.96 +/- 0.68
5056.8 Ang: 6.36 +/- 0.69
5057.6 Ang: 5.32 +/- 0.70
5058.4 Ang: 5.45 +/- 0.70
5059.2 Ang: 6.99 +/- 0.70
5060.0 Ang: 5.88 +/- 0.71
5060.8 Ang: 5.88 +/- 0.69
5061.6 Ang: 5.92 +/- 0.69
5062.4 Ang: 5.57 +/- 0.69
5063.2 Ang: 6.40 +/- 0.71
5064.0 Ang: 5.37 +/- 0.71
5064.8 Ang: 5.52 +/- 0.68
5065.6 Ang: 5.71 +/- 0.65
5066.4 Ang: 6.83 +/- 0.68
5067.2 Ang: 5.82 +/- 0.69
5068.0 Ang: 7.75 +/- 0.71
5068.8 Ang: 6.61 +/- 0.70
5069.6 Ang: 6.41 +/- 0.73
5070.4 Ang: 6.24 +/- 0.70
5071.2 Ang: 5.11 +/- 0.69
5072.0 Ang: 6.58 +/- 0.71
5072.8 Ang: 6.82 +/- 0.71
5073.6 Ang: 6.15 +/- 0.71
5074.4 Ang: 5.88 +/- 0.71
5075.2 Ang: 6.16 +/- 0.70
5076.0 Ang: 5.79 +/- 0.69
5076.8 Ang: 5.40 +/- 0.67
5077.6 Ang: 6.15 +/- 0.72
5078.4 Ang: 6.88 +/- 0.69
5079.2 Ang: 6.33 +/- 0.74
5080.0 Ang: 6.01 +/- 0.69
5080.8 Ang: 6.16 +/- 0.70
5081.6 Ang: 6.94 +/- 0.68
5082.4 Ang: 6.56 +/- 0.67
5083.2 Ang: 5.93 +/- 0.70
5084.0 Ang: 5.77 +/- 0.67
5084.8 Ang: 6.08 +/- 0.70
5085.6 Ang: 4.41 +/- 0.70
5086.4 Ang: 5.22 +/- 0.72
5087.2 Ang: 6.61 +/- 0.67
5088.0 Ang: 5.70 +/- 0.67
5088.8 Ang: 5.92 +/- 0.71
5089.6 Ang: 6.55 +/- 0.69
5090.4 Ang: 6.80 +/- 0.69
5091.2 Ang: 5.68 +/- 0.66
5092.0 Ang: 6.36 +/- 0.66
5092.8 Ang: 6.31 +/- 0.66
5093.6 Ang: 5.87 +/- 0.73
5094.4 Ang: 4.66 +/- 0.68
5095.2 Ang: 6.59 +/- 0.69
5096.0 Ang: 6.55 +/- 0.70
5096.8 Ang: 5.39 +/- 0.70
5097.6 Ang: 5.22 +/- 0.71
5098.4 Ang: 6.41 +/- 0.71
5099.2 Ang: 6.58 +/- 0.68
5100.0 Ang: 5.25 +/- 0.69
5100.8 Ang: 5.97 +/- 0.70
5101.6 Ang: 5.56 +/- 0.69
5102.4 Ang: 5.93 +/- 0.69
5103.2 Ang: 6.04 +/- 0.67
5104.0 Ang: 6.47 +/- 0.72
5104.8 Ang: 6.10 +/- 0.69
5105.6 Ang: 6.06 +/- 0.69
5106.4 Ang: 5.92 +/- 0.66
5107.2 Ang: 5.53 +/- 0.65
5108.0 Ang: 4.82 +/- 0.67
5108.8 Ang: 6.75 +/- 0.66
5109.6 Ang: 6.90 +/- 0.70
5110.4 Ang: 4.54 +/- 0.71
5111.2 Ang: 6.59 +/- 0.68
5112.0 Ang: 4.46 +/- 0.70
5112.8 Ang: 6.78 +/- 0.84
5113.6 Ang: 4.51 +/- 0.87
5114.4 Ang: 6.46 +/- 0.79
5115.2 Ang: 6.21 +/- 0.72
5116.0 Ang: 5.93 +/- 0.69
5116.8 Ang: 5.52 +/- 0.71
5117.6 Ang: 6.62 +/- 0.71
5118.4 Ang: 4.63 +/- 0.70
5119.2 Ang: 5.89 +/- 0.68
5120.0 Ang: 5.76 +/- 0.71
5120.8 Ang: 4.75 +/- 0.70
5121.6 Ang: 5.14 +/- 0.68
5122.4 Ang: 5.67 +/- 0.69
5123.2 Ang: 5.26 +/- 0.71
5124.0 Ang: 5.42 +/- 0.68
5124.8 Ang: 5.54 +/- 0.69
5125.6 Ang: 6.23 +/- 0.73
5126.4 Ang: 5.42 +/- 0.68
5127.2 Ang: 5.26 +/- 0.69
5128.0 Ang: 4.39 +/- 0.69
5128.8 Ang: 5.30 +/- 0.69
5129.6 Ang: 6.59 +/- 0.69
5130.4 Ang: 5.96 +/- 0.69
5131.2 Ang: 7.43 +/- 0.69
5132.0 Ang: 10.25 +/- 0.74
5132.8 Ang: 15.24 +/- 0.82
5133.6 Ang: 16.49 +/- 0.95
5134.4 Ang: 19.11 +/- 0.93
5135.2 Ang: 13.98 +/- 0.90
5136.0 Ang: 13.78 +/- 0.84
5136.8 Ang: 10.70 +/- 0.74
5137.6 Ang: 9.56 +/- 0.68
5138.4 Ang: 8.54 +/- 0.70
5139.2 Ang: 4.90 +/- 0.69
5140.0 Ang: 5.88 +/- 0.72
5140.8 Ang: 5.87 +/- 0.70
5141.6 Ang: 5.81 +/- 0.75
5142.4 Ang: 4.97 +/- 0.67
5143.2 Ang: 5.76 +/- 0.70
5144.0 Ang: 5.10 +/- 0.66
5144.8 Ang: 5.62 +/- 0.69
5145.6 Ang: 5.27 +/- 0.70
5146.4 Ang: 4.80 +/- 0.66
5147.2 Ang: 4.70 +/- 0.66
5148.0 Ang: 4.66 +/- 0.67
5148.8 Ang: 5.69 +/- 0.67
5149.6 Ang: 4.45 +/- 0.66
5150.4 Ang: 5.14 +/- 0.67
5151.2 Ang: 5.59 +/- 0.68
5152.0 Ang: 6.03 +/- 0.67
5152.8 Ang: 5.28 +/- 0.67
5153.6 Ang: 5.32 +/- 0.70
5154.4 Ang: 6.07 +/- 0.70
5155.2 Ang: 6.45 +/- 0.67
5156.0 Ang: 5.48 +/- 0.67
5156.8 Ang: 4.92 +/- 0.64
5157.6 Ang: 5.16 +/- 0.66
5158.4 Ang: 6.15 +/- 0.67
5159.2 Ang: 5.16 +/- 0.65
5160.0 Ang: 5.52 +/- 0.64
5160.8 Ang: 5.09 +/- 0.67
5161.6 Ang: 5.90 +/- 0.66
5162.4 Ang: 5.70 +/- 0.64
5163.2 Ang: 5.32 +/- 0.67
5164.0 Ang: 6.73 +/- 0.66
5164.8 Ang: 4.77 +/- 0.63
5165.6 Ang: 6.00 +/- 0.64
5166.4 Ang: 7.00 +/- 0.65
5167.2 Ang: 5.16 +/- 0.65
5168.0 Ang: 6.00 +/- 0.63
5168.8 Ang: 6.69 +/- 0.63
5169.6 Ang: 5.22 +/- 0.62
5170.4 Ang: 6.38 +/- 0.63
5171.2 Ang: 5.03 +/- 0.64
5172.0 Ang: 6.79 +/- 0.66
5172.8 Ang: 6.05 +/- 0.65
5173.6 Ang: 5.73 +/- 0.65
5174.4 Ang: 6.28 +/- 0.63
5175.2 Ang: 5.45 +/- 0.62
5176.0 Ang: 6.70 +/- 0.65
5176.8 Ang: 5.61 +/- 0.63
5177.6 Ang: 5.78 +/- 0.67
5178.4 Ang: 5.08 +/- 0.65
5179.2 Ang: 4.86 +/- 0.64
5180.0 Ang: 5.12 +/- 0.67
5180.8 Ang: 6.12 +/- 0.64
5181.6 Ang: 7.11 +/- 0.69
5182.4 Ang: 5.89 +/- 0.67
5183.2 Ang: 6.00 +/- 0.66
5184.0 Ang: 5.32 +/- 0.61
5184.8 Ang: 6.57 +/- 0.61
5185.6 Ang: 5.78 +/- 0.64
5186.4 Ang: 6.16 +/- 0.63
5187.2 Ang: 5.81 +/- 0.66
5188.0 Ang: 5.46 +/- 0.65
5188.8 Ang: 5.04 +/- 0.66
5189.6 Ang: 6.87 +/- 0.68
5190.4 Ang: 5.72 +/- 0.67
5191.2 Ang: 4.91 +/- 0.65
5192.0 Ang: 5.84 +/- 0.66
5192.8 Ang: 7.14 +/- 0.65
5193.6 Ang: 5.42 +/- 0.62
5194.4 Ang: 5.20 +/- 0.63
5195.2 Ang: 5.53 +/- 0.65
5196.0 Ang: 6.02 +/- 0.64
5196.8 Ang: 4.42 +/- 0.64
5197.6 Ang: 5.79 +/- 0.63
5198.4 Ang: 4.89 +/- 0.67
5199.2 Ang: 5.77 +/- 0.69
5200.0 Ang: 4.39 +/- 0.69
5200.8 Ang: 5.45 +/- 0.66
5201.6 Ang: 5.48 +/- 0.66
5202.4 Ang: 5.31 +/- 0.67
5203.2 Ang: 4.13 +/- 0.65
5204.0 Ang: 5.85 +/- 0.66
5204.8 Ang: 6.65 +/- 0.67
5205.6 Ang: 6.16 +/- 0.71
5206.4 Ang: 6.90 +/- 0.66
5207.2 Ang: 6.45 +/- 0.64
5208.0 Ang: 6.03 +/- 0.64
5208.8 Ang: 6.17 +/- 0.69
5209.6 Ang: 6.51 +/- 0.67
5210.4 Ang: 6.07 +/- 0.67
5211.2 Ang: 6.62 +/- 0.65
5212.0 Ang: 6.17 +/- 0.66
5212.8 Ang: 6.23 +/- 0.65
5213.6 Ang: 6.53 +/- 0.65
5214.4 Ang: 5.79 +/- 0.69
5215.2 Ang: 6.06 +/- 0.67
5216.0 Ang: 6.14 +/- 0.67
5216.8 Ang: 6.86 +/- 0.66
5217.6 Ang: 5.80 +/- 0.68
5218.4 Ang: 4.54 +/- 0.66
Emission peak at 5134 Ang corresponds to H-beta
